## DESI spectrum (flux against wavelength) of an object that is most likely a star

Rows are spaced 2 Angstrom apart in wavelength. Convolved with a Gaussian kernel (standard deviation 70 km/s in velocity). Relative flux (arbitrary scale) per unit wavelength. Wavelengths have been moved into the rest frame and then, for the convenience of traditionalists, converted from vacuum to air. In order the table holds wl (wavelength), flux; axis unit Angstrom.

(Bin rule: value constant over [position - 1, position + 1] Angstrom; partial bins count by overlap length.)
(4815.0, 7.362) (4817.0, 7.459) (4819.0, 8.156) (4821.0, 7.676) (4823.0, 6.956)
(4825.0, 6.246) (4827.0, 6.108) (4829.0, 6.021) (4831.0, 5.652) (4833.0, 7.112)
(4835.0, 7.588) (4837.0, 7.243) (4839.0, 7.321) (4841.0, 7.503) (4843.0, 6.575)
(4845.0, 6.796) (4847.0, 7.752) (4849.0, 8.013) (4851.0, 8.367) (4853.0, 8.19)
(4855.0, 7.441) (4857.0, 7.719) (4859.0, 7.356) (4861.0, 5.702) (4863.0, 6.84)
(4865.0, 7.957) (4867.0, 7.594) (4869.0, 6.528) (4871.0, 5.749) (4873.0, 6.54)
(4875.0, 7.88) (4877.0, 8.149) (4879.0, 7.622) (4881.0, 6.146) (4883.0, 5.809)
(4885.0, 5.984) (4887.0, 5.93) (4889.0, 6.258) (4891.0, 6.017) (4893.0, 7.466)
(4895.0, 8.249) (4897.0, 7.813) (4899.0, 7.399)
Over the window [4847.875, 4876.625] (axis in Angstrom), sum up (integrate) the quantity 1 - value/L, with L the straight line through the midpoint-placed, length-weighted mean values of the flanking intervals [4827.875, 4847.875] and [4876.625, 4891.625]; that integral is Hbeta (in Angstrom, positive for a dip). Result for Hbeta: -2.7 Angstrom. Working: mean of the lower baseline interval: 6.95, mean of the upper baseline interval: 6.43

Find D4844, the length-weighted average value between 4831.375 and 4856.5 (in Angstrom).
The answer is 7.45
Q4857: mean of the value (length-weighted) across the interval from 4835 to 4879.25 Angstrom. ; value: 7.31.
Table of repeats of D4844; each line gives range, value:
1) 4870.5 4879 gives 7.22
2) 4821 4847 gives 6.83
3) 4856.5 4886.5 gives 6.88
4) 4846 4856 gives 7.95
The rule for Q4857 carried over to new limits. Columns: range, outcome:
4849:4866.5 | 7.48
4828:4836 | 6.59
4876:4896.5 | 6.79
